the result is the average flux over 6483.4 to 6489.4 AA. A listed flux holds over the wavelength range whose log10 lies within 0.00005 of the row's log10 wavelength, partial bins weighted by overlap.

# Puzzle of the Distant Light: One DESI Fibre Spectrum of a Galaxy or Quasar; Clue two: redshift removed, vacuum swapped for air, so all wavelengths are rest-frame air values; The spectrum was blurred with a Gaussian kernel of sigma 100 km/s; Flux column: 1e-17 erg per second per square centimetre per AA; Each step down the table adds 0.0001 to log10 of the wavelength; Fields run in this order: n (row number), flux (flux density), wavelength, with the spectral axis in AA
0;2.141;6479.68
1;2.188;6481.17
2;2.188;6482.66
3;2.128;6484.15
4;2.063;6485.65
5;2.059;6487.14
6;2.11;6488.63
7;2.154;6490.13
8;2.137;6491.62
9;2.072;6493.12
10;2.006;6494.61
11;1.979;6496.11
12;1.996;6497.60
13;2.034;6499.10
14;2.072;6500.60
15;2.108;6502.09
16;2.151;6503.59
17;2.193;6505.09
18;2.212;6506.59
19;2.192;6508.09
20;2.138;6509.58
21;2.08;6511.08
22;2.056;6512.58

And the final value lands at 2.09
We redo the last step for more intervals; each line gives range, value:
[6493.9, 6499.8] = 2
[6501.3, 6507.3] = 2.16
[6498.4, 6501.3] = 2.05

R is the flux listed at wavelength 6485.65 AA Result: 2.063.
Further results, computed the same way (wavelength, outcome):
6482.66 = 2.188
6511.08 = 2.08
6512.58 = 2.056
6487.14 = 2.059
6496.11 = 1.979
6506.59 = 2.212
